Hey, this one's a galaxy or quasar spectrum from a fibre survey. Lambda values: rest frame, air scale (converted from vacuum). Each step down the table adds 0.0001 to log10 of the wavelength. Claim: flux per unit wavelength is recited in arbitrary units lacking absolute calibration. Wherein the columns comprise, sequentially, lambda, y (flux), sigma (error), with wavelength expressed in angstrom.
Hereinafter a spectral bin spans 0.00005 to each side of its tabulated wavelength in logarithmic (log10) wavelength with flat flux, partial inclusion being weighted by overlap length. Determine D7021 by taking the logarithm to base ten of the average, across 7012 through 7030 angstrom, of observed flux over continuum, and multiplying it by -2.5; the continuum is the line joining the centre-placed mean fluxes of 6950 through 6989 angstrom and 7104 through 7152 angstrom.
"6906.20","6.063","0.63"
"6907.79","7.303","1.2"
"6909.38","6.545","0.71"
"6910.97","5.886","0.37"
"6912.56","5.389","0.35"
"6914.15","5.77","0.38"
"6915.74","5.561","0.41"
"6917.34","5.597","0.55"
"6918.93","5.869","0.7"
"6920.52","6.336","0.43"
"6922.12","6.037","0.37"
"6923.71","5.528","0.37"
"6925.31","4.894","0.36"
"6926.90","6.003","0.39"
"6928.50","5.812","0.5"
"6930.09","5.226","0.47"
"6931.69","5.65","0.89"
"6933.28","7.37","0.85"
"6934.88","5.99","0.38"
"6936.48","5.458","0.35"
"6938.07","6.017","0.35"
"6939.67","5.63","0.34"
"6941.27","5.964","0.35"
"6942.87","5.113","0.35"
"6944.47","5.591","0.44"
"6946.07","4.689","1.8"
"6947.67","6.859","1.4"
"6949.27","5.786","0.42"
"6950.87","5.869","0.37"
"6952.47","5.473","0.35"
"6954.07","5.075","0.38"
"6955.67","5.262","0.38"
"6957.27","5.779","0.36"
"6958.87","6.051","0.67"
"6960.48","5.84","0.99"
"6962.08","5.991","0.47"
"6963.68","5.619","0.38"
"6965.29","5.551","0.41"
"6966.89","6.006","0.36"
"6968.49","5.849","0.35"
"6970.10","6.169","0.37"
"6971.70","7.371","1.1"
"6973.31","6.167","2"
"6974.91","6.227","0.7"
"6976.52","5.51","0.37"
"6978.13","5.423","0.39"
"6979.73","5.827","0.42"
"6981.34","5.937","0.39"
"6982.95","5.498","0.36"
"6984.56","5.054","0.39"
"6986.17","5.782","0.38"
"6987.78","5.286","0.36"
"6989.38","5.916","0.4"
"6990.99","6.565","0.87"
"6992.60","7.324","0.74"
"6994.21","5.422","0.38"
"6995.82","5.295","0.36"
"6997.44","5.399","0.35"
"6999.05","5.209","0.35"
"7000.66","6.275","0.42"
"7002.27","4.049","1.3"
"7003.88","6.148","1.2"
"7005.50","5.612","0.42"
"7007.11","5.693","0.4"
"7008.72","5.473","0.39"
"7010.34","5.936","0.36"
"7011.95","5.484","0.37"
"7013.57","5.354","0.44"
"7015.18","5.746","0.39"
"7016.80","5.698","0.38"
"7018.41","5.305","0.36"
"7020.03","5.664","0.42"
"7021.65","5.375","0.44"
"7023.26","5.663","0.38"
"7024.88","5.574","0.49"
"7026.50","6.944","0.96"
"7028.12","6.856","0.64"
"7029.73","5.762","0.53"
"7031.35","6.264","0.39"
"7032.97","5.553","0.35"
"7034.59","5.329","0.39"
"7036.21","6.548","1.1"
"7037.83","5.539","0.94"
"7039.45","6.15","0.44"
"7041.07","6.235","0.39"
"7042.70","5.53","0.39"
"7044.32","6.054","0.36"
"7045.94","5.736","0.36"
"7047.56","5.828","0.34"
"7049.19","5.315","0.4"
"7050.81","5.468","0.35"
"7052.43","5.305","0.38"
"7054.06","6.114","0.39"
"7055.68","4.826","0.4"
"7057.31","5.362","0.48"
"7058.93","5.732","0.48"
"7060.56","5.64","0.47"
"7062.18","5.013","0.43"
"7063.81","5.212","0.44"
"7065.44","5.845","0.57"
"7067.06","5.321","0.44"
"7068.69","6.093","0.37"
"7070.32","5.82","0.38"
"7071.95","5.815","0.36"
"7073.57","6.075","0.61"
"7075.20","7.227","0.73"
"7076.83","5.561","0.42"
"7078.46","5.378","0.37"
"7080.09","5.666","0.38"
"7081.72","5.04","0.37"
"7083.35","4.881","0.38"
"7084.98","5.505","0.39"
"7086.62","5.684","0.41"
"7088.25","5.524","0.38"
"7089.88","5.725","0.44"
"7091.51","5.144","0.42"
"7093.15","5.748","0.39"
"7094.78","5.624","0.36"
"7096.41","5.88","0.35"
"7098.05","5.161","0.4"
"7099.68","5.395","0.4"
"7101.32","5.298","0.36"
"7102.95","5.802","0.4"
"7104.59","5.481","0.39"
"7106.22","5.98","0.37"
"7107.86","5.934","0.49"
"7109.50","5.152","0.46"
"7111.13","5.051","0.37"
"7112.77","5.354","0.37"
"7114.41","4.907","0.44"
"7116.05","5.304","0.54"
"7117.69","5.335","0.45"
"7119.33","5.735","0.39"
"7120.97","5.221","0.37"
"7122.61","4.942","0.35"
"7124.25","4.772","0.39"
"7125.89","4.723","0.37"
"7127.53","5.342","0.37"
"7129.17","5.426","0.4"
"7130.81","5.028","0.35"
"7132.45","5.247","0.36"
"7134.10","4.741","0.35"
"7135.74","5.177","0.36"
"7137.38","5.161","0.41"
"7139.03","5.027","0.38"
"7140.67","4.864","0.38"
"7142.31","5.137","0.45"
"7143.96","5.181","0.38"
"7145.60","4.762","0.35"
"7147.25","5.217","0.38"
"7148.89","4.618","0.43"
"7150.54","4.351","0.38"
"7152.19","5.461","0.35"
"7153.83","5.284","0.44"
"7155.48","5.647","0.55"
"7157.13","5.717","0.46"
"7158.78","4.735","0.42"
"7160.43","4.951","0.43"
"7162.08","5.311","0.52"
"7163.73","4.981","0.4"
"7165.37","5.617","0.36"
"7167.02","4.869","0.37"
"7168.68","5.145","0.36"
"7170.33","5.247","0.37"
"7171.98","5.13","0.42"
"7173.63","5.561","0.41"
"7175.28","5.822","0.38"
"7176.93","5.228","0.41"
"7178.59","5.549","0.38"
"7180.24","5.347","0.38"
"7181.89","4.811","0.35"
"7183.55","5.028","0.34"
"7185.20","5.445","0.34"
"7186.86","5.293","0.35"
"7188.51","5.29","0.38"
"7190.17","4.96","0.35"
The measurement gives -0.04 mag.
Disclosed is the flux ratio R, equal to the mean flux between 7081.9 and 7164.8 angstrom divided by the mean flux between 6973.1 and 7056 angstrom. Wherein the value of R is 0.92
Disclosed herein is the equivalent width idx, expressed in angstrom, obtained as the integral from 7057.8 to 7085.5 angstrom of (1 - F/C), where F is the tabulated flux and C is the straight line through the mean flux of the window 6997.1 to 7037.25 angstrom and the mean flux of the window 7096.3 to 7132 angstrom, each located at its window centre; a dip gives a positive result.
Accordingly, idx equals -0.7 angstrom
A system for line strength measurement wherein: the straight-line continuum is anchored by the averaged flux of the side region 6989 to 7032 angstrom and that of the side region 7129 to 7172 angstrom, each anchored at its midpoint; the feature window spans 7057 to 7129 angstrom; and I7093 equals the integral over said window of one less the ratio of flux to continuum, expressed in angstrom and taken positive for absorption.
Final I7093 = -1.4 angstrom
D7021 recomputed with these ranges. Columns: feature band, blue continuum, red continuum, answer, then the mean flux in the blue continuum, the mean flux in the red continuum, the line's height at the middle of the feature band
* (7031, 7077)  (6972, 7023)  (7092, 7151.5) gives -0.05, 5.68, 5.22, 5.47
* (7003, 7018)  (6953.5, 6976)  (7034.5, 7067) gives 0.02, 5.93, 5.64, 5.77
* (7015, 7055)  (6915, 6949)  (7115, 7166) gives -0.07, 5.77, 5.13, 5.45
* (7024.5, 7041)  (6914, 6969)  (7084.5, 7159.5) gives -0.11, 5.75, 5.27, 5.51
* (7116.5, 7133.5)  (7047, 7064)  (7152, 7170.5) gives 0.03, 5.44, 5.24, 5.31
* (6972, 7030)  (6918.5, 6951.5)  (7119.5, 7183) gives -0.03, 5.79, 5.15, 5.6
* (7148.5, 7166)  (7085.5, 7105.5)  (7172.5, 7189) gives 0.05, 5.54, 5.34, 5.39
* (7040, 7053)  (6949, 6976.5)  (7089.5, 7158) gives -0.03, 5.88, 5.26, 5.56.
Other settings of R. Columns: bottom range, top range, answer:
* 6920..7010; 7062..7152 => 0.93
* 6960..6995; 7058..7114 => 0.94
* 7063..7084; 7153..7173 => 0.92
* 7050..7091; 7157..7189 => 0.94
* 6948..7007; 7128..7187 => 0.90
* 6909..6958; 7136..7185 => 0.90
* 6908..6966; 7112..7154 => 0.88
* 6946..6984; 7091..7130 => 0.92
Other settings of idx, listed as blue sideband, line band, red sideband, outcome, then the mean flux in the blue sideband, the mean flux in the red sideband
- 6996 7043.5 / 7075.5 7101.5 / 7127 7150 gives -0.7 angstrom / 5.73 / 5.05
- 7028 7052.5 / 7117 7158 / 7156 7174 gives 1.7 angstrom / 5.83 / 5.2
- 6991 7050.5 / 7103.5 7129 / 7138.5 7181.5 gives 0.4 angstrom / 5.77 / 5.18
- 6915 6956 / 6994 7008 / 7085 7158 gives 0.3 angstrom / 5.72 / 5.28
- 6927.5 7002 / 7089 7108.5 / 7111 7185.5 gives -1.0 angstrom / 5.8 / 5.16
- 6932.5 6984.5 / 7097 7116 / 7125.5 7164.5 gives -0.6 angstrom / 5.83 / 5.09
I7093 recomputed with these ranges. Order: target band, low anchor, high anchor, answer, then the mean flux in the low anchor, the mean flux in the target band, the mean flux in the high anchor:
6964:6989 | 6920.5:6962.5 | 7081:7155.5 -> -0.87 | 5.74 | 5.84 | 5.26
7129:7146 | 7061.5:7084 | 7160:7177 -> 1.04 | 5.65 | 5.06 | 5.27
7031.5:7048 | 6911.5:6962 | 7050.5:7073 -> -0.85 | 5.73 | 5.87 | 5.55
